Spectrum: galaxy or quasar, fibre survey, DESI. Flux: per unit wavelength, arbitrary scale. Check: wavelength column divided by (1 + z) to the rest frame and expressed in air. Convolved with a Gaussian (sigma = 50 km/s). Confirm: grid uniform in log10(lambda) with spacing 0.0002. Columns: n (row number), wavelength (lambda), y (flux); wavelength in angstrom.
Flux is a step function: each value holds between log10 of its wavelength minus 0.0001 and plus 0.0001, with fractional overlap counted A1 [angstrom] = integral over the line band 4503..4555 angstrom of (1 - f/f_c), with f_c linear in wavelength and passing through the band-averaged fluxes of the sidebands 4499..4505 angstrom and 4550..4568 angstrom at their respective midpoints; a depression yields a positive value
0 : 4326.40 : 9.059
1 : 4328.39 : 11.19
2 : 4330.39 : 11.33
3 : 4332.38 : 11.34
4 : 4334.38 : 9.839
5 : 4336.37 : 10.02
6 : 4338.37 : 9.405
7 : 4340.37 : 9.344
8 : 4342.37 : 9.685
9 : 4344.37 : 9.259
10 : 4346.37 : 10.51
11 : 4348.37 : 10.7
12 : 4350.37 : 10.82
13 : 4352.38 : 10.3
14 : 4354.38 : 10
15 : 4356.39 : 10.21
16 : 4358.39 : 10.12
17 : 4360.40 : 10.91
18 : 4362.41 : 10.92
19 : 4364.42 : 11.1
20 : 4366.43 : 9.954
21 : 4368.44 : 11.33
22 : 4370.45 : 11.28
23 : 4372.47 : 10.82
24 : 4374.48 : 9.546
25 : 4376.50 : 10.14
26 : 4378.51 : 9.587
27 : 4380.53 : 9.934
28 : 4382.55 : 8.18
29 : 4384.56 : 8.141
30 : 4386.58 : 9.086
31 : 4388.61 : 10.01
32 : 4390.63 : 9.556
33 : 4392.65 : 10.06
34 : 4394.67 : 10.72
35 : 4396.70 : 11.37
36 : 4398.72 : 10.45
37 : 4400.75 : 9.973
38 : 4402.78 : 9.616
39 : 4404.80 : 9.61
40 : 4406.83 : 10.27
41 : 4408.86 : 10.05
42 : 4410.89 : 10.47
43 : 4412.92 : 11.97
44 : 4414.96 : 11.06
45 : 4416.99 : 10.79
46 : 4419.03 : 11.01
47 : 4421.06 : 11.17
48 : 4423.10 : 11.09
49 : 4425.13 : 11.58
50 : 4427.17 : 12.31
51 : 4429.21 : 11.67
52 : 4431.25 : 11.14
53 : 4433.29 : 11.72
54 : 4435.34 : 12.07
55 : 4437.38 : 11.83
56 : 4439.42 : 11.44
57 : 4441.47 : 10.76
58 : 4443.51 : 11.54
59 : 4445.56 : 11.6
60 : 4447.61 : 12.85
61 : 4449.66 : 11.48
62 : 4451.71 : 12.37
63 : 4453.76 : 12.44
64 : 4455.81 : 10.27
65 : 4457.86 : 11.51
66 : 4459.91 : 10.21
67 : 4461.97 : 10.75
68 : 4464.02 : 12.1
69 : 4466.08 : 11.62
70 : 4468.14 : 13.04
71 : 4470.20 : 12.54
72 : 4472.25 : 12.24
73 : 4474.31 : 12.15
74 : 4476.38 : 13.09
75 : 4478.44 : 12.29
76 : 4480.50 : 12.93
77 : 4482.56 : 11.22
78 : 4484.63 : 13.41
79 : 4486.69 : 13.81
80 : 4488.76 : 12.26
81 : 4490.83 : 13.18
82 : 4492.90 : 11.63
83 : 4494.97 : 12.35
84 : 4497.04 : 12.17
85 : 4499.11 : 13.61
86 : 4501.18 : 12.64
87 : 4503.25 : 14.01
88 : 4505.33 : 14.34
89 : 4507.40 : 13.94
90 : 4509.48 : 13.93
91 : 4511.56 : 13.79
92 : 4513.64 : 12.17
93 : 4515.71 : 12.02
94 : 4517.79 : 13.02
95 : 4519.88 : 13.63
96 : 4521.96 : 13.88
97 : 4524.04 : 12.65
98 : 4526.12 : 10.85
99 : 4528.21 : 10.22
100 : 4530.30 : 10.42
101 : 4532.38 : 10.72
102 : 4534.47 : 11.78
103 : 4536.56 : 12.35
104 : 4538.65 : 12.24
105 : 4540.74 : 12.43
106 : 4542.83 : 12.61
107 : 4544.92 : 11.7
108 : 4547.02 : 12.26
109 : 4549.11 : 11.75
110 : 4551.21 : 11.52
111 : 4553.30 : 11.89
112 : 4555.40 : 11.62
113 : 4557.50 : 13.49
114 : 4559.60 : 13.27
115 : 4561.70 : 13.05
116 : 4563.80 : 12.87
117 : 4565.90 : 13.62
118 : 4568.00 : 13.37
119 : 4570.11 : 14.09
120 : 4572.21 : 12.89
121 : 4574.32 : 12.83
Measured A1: 3.0 angstrom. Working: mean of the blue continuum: 13.5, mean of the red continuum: 12.7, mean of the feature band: 12.4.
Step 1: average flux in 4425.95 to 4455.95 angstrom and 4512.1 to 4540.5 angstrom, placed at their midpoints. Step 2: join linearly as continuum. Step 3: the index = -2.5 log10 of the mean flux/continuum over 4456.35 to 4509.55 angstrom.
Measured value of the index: -0.06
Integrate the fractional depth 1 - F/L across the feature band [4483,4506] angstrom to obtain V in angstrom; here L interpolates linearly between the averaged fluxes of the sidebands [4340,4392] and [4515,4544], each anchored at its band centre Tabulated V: -2.65 angstrom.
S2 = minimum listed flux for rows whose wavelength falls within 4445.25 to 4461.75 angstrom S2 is 10.21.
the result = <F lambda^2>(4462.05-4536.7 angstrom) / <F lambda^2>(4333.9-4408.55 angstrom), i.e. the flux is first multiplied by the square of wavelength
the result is 1.32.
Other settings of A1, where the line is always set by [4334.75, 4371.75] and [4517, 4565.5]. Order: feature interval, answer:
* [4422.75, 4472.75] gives -1.88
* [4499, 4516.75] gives -2.26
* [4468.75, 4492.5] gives -2.12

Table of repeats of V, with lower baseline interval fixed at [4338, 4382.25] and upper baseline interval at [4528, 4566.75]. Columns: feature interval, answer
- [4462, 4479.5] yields -1.4 angstrom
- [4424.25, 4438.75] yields -1.0 angstrom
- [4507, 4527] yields -1.9 angstrom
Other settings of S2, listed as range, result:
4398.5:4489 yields 9.61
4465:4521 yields 11.22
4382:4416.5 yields 8.141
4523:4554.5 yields 10.22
